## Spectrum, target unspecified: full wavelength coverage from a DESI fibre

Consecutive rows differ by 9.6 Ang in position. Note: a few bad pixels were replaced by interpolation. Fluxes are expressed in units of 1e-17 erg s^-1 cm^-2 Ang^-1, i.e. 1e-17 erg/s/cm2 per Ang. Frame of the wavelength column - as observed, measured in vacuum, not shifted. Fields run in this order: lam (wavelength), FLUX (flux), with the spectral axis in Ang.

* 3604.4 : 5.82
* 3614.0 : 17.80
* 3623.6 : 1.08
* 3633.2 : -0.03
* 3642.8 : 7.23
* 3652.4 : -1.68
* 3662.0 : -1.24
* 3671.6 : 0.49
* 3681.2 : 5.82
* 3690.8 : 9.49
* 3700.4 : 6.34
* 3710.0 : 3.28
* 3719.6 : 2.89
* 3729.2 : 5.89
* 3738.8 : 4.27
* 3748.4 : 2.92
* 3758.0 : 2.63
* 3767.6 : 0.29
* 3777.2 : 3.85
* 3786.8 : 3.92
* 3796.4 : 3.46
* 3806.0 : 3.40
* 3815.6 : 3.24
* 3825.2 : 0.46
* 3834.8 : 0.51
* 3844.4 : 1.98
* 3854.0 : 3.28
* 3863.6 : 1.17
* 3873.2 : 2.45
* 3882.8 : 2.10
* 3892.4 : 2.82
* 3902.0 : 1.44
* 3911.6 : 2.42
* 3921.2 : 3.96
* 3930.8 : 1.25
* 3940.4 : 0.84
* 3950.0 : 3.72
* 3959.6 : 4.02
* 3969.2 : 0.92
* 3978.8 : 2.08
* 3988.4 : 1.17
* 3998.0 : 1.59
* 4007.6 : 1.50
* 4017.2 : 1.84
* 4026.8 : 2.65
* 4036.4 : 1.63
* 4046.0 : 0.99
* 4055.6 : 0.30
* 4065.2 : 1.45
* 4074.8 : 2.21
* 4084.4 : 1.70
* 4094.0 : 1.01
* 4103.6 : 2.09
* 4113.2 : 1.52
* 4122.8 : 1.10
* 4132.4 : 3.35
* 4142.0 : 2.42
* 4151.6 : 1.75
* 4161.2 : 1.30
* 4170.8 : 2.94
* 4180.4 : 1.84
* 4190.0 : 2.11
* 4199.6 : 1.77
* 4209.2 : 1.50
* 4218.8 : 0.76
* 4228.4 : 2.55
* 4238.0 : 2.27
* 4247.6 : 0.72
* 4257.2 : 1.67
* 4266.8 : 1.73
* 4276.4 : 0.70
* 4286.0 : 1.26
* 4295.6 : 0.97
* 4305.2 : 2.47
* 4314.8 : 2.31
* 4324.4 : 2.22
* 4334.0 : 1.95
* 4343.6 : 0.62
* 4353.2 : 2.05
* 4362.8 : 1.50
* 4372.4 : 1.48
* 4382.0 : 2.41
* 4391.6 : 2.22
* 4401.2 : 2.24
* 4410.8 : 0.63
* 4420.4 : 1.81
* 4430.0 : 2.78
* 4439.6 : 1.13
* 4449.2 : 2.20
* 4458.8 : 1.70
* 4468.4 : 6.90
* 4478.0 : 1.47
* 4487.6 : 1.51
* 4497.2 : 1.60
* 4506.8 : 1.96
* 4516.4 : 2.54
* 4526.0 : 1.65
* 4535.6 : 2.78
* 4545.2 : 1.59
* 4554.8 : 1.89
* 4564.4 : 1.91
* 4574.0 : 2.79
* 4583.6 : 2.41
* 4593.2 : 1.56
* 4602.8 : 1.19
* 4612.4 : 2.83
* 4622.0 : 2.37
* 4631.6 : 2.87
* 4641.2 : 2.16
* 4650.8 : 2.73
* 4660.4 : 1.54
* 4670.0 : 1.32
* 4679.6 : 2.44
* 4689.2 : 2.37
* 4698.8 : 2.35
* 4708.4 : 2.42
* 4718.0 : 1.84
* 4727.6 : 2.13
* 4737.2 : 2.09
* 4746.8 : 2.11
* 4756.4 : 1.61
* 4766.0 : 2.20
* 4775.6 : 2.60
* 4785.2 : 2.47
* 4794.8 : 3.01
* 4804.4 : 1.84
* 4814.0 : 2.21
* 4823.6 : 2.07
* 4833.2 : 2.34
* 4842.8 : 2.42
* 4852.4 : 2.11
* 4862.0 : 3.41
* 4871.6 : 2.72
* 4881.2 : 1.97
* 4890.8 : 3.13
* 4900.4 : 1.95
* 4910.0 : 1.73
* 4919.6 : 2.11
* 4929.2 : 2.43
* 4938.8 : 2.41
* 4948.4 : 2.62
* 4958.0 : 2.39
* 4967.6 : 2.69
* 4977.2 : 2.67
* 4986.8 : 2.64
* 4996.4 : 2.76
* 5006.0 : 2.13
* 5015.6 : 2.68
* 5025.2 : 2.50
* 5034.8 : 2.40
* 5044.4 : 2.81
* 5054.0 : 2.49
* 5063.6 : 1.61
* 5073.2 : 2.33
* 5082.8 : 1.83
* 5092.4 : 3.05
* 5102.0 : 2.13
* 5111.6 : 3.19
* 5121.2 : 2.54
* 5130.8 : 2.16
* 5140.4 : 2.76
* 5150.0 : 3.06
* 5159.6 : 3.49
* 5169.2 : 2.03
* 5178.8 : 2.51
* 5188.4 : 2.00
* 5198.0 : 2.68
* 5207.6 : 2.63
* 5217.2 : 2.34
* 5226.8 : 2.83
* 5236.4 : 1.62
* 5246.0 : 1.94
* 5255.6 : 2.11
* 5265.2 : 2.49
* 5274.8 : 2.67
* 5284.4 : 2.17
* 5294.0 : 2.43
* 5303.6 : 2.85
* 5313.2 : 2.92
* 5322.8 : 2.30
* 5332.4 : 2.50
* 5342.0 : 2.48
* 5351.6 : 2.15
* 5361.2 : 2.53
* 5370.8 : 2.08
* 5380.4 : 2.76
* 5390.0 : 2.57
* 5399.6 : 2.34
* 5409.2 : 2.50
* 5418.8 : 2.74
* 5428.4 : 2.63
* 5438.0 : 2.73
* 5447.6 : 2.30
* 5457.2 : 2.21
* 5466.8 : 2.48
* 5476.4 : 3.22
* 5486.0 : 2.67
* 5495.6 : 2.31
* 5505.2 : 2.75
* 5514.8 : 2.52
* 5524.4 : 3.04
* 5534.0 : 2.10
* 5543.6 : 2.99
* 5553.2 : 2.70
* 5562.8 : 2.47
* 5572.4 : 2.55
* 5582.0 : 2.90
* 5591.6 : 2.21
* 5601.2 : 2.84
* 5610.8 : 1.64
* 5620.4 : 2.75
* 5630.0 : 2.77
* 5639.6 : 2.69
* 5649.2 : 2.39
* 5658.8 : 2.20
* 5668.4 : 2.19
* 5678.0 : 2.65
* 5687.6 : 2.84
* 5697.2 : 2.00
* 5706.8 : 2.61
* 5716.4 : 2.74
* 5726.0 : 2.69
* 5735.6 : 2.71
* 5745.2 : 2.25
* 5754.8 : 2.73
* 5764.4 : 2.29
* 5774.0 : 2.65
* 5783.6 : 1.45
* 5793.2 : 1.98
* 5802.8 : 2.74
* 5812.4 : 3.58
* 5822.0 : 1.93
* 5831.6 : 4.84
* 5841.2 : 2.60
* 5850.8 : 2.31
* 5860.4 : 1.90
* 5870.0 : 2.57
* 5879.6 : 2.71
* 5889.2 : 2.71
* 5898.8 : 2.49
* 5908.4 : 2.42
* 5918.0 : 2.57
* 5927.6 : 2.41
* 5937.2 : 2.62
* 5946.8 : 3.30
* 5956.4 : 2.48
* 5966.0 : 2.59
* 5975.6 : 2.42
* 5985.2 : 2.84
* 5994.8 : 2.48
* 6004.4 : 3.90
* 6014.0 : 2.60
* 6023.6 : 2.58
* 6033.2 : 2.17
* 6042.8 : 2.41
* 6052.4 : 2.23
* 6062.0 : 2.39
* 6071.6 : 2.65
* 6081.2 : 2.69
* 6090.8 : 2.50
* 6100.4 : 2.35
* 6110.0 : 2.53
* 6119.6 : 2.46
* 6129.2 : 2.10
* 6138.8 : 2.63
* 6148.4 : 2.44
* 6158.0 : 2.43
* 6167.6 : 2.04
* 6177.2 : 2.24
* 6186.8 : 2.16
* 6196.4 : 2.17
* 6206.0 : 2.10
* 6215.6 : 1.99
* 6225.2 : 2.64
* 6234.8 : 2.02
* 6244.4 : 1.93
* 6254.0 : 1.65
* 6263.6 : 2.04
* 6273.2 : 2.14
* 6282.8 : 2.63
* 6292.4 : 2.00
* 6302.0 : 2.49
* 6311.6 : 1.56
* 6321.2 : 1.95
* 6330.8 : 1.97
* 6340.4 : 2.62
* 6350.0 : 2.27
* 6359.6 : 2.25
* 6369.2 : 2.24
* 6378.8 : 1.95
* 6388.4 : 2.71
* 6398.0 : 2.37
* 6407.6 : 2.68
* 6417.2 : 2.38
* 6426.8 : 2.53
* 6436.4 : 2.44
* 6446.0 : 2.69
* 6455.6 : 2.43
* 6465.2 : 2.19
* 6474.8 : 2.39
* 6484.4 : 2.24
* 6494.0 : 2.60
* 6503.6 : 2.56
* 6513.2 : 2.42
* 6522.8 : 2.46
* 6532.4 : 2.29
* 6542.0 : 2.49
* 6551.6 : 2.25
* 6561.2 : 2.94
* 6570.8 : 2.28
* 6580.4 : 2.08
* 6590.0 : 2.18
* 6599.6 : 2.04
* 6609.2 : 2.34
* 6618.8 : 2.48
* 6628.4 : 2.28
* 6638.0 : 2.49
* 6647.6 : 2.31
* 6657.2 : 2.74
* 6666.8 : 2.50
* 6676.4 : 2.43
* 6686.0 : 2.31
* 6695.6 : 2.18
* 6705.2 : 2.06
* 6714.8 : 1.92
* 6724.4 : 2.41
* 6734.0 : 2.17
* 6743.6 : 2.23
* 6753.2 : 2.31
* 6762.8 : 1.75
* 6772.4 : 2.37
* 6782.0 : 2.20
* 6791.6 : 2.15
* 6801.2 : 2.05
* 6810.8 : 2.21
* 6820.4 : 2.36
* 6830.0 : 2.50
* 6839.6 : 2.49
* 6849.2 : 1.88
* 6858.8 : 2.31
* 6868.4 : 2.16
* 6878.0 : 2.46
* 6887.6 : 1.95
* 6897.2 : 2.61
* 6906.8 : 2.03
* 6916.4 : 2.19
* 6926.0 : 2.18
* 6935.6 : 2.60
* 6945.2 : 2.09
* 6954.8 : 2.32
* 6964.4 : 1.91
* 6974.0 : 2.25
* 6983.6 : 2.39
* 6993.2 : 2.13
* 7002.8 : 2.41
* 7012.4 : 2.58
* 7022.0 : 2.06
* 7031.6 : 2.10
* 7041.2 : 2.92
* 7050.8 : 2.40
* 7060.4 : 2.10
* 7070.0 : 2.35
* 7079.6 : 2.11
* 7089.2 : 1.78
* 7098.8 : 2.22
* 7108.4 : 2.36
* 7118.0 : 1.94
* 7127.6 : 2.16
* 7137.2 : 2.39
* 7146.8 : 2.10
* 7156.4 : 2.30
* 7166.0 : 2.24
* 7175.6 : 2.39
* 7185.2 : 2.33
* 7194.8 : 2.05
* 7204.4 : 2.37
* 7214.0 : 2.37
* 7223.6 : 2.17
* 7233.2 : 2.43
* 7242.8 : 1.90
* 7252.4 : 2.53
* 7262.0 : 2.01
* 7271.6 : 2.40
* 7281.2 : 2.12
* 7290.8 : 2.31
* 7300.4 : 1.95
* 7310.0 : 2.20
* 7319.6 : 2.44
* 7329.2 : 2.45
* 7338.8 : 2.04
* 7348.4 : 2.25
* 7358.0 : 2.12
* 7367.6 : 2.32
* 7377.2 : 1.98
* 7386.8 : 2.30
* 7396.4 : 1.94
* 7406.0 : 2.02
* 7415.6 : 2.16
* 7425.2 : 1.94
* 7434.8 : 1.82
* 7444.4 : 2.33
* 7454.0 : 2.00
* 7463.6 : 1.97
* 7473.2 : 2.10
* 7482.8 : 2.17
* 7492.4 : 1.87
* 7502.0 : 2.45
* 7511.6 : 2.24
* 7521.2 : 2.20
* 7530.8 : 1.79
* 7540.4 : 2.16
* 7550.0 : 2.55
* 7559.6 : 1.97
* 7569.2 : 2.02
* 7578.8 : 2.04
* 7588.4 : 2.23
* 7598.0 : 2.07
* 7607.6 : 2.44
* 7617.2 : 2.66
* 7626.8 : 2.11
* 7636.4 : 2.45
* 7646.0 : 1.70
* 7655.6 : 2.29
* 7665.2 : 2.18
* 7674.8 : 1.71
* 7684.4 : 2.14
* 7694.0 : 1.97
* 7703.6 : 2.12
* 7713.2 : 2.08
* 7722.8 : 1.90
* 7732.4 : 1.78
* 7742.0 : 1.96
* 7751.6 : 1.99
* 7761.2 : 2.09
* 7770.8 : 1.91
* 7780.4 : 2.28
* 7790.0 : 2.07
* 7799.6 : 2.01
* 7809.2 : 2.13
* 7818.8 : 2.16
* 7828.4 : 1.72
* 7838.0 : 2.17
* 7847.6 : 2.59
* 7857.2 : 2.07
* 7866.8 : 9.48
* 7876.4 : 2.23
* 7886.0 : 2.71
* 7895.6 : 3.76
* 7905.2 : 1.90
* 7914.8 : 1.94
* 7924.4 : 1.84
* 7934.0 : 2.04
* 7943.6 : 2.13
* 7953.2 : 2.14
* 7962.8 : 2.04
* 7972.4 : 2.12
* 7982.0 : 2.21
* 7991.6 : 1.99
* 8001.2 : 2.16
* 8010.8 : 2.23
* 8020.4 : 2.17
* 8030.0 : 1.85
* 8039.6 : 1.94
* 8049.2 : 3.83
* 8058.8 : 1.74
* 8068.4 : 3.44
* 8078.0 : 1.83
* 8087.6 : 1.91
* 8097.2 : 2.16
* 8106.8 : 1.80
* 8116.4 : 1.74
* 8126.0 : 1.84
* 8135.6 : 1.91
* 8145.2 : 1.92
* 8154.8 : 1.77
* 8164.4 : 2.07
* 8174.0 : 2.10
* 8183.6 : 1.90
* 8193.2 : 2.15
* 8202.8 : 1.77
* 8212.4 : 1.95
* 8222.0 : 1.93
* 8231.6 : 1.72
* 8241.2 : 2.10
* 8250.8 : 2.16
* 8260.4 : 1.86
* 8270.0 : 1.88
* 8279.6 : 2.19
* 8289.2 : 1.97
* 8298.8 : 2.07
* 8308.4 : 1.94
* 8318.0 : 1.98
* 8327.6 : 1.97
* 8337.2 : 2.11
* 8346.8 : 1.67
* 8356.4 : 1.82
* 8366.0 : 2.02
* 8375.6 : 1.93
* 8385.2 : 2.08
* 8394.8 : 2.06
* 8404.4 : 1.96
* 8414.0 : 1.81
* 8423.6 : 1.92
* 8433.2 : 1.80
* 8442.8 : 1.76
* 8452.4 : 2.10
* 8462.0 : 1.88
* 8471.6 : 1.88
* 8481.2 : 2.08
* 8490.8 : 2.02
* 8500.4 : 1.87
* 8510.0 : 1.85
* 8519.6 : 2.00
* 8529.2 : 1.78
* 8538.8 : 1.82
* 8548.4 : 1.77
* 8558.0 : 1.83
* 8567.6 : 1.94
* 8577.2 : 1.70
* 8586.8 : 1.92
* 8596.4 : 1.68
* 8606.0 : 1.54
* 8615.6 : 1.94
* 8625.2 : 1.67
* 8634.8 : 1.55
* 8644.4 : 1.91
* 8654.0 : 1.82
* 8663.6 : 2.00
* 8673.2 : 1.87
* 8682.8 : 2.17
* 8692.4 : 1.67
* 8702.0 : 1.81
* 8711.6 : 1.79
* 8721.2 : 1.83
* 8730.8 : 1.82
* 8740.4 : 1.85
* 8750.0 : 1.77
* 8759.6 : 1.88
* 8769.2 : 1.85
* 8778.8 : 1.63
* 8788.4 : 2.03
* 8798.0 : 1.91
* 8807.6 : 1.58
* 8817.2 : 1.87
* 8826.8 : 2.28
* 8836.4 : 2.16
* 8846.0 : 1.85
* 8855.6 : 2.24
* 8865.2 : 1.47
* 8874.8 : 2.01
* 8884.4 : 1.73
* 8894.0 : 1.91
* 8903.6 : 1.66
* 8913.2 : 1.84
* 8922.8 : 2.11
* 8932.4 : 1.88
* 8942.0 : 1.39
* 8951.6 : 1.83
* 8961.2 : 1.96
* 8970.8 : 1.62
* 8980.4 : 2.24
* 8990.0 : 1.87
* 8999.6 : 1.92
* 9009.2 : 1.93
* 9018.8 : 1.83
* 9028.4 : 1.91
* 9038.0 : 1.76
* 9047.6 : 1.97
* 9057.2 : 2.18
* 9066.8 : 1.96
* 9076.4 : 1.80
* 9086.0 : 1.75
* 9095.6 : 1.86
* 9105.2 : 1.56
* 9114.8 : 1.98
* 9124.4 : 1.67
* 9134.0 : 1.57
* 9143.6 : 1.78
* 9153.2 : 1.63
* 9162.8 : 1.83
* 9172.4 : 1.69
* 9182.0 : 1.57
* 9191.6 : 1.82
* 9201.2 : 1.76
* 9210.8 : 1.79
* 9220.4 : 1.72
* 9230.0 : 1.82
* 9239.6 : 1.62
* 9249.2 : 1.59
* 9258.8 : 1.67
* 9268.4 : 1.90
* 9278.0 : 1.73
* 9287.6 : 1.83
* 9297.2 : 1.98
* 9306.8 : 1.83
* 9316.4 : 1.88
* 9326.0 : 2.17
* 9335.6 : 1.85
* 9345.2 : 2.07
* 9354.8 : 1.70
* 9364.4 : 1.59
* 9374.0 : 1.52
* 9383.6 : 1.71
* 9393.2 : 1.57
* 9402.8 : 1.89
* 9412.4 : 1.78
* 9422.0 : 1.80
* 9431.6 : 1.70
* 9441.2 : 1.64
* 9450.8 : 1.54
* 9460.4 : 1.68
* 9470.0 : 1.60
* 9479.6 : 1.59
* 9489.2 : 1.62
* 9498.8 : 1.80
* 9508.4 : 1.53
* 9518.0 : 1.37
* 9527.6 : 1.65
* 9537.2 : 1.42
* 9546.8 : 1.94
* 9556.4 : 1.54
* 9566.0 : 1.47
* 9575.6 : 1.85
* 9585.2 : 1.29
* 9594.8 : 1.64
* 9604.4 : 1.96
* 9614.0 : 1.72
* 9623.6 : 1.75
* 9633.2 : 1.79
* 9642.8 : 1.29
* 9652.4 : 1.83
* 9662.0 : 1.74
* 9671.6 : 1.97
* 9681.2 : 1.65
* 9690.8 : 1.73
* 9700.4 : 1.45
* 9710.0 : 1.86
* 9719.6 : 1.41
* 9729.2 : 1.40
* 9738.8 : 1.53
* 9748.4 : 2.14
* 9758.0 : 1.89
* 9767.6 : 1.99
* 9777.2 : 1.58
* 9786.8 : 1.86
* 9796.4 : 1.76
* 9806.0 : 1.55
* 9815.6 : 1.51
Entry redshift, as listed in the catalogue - 0.20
